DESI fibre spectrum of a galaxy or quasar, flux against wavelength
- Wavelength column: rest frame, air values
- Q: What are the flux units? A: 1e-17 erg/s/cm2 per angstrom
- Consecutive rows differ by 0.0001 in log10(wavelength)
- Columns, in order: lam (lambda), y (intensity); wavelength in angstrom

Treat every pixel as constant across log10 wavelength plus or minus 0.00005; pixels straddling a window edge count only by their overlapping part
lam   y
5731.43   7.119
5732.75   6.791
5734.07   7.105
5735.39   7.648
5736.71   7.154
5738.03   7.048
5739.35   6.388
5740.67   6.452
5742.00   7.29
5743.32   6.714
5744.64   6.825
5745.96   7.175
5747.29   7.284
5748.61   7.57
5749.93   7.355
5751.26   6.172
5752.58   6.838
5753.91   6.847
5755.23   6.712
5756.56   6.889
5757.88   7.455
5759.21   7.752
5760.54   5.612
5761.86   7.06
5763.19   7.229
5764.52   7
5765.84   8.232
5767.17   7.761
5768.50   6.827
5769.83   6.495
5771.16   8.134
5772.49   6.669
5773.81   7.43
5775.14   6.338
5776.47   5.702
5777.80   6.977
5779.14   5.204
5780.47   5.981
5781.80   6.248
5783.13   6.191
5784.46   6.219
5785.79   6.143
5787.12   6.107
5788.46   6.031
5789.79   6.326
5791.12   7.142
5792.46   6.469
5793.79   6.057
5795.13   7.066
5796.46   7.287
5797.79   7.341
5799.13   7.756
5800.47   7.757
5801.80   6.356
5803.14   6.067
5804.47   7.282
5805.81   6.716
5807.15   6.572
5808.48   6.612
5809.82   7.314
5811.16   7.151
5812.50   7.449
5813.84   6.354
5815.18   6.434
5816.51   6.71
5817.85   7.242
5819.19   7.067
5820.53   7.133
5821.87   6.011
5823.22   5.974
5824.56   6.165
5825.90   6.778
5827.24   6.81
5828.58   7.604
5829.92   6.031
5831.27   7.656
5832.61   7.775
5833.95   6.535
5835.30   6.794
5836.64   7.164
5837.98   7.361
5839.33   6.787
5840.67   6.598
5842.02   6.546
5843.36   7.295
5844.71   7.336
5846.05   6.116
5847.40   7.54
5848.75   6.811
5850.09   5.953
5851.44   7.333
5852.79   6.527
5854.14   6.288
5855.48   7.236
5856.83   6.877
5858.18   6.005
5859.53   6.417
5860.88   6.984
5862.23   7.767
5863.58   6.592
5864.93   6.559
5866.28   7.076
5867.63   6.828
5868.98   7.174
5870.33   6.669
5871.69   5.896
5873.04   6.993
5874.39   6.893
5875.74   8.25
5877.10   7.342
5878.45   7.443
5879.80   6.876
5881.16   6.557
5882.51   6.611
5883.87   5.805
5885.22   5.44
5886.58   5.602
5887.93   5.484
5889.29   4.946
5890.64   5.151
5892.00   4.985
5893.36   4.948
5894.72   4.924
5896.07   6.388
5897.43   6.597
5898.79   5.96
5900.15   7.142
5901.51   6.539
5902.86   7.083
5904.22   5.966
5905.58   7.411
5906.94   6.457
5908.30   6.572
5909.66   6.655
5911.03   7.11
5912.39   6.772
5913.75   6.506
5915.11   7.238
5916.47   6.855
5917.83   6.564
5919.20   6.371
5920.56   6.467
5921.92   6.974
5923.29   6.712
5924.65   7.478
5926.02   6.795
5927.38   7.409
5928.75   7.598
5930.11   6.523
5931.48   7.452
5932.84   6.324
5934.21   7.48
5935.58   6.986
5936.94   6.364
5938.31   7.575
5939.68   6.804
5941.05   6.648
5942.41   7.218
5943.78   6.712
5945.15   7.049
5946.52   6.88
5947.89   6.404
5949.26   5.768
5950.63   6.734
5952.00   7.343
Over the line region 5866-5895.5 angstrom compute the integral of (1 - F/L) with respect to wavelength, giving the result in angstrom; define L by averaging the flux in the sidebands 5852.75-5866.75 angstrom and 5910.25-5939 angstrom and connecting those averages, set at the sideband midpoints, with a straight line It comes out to 2.4 angstrom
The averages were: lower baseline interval 6.76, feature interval 6.26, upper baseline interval 6.93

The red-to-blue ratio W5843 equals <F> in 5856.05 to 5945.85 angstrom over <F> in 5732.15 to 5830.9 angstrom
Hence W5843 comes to 0.97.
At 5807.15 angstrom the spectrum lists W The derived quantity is 6.572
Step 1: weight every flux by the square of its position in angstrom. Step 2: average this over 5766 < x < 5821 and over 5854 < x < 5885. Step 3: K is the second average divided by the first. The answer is 1.04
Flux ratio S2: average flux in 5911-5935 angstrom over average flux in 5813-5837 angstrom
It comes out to 1.02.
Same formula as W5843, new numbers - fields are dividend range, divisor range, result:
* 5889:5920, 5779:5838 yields 0.94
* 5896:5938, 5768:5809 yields 1.03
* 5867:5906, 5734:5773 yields 0.90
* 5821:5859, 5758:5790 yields 1.02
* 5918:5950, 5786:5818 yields 1.01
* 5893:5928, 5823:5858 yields 0.97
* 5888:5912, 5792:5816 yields 0.89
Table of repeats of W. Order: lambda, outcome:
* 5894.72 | 4.924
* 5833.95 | 6.535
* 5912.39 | 6.772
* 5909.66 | 6.655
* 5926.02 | 6.795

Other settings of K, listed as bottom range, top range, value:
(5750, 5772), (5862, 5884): 1.02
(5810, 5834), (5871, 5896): 0.91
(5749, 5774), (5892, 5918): 0.96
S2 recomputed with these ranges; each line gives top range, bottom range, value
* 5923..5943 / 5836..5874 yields 1.03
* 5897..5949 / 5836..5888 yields 1.01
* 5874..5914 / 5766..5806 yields 0.95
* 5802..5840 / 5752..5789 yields 1.02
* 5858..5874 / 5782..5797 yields 1.05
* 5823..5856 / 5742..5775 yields 0.97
